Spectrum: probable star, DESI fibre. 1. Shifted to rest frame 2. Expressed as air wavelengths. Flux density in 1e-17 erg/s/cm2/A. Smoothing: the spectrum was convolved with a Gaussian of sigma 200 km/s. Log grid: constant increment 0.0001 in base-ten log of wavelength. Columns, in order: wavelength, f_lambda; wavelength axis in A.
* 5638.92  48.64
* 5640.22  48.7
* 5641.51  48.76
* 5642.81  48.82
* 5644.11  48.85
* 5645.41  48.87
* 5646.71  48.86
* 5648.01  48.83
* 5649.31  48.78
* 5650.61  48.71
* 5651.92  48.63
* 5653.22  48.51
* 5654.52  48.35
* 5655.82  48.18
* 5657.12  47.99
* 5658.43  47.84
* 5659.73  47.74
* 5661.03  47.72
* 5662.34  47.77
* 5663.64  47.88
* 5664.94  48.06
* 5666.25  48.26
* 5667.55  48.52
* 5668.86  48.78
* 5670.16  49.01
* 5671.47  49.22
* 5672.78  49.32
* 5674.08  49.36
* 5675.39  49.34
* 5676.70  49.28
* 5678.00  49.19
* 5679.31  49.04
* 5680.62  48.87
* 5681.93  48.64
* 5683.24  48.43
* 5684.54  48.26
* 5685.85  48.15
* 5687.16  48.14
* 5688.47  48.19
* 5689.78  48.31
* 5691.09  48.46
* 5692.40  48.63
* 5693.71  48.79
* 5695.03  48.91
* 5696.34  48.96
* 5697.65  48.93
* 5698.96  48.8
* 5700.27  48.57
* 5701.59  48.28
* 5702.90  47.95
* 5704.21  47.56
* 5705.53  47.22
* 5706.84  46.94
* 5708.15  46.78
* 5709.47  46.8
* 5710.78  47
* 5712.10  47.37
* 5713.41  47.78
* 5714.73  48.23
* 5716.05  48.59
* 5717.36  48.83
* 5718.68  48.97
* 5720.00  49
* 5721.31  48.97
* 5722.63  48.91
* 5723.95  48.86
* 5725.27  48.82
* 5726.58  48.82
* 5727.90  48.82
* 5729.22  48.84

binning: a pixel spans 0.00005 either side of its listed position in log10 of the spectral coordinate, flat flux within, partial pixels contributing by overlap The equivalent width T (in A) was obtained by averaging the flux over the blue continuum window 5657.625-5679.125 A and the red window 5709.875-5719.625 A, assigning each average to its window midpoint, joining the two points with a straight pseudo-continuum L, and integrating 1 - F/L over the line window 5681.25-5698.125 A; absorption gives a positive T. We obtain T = -0.1 A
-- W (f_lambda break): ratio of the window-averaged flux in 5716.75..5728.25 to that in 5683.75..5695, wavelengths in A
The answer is 1.0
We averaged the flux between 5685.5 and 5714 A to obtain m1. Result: 48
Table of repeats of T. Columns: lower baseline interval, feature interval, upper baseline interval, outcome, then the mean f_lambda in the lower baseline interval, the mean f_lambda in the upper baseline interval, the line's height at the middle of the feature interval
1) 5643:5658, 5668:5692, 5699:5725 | -0.2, 48.6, 48.1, 48.3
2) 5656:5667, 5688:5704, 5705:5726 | -0.2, 47.9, 48.1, 48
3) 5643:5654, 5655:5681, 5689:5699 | 0.1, 48.7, 48.7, 48.7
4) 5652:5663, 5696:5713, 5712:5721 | 0.2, 48.1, 48.5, 48.4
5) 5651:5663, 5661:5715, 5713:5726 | 0.1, 48.1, 48.7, 48.4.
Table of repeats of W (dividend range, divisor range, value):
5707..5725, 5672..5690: 0.99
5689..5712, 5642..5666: 0.99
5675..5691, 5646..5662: 1.01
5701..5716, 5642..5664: 0.98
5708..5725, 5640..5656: 0.99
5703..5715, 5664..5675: 0.97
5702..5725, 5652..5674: 0.99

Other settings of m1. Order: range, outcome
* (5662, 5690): 48.7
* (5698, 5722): 48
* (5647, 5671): 48.3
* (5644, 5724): 48.4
